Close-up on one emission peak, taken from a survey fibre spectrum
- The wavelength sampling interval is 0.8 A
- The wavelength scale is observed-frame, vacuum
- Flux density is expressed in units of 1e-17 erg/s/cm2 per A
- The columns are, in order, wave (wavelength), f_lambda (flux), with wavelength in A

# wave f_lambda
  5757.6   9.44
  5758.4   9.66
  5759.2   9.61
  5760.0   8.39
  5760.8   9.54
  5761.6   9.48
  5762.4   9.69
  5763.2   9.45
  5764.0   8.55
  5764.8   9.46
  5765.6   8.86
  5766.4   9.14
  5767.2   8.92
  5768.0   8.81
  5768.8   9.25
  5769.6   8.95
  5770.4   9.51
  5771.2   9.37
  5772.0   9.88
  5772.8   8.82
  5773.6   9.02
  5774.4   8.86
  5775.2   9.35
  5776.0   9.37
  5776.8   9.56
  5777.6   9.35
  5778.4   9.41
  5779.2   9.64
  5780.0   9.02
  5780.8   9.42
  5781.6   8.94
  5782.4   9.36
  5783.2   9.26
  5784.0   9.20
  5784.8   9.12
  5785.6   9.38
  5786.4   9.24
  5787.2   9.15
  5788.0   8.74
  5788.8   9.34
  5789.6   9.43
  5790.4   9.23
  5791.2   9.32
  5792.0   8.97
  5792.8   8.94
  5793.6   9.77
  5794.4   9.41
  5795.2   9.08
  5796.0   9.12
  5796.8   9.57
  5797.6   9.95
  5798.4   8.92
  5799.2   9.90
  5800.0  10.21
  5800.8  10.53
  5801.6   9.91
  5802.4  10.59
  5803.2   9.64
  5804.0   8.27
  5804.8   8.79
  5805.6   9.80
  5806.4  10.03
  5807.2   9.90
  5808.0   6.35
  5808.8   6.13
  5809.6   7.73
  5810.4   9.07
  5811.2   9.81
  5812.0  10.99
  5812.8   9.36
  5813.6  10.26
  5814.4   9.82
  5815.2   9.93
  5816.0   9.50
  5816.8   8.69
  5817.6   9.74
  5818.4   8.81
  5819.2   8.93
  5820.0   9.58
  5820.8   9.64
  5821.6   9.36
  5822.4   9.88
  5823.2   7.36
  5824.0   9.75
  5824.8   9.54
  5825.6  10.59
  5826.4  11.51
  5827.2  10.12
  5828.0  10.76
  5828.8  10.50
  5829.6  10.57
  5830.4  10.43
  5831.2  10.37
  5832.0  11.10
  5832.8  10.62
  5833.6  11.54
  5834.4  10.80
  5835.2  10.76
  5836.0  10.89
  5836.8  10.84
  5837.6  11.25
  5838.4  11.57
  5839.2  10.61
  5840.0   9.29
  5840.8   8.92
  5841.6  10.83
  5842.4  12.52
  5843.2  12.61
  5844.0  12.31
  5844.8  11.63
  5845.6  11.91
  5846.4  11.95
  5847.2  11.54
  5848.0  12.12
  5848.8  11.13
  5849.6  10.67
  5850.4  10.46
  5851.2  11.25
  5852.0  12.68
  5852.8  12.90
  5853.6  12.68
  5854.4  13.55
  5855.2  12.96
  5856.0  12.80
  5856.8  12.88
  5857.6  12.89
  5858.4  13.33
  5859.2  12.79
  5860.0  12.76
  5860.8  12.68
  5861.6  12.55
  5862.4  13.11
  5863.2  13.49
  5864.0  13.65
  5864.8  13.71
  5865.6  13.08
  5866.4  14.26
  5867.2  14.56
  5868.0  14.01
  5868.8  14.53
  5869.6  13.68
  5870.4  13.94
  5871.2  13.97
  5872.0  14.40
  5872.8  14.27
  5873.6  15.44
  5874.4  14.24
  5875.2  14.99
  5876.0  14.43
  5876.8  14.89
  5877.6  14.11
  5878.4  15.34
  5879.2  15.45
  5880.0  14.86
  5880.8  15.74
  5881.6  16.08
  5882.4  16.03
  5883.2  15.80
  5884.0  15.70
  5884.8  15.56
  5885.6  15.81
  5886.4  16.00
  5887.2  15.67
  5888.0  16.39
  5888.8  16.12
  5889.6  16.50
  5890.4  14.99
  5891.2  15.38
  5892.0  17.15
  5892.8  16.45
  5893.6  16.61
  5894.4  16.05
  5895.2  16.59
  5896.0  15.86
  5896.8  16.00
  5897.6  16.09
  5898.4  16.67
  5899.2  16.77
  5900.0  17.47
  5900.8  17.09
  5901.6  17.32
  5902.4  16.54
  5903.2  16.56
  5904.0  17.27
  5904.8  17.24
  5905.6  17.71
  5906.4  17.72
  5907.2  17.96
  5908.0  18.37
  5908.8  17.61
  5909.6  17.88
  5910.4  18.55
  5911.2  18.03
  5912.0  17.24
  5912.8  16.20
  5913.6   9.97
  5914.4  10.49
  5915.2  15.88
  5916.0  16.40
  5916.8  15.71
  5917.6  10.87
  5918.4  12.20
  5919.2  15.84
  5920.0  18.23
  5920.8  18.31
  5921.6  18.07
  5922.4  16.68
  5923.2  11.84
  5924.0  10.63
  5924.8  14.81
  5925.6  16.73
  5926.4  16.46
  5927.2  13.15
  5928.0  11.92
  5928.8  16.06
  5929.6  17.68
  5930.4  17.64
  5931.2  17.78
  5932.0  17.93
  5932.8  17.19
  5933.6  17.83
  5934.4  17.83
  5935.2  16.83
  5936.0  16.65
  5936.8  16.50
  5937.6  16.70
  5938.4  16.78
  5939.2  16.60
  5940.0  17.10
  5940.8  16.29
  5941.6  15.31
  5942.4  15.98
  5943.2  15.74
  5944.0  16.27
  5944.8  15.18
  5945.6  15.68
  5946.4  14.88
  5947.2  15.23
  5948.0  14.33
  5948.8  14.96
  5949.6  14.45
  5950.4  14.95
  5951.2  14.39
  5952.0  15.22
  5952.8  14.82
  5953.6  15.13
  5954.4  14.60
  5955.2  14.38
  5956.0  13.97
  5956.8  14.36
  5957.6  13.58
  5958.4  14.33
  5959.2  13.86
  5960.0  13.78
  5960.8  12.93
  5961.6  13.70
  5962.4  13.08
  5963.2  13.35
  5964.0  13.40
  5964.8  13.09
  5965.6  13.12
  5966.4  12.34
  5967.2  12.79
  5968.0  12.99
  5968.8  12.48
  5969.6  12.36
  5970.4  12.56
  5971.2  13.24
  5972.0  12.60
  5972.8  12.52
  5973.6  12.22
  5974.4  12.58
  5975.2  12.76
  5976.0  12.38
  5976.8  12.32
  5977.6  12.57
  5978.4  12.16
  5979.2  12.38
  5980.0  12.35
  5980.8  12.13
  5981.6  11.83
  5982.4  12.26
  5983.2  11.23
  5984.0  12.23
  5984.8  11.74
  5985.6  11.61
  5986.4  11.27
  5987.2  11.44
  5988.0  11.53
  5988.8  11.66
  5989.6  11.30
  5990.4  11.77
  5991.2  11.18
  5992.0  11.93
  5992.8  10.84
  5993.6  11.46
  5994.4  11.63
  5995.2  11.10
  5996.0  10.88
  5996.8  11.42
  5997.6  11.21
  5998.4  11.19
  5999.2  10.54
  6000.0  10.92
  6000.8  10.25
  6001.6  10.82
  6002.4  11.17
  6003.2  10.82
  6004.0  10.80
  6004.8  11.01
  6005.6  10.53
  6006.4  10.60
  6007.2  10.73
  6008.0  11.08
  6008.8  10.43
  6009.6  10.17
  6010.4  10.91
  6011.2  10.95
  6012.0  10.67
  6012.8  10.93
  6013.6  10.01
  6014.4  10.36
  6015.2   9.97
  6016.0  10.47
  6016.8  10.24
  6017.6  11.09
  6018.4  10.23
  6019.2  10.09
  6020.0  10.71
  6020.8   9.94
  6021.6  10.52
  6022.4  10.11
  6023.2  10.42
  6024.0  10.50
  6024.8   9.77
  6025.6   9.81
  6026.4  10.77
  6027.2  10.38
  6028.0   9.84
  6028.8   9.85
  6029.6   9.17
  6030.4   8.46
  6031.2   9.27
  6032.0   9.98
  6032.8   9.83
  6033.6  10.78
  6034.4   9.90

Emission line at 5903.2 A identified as C IV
